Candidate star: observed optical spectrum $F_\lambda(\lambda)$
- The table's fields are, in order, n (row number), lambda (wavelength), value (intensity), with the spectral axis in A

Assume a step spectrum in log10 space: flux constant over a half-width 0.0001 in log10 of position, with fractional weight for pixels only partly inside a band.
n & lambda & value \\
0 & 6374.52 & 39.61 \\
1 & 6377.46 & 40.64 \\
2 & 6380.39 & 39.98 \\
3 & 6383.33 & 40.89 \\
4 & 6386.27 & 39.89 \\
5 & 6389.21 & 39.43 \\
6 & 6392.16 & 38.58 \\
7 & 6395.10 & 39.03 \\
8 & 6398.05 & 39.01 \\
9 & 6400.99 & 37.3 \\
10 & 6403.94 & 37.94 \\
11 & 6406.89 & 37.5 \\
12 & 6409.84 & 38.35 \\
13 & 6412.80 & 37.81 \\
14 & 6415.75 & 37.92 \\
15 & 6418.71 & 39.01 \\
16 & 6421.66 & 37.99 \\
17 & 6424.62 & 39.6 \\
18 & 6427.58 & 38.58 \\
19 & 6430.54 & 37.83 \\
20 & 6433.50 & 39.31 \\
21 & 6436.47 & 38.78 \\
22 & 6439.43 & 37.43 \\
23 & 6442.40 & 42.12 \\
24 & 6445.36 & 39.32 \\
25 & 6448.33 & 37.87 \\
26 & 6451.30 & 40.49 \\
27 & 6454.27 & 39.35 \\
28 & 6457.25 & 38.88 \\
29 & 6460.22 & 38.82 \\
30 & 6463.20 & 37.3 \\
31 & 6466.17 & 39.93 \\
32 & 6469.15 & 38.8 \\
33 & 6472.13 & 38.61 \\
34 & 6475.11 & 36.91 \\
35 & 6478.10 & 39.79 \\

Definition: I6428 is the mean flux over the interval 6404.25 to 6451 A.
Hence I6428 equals 38.7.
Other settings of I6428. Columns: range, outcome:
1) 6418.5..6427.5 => 38.8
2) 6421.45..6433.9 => 38.7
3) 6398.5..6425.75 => 38.2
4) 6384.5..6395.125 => 39.3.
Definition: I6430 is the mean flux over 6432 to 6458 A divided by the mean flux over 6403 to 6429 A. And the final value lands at 1.0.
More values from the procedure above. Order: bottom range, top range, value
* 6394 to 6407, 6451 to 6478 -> 1.01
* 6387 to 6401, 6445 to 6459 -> 1.01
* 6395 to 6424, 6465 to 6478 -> 1.01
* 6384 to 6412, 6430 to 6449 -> 1.01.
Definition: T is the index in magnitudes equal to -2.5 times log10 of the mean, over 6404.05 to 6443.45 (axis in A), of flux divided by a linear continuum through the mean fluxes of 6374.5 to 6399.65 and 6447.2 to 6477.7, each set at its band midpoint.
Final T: 0.02 mag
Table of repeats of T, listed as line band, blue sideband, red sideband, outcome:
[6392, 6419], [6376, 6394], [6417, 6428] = 0.03 mag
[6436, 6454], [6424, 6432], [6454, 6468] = -0.02 mag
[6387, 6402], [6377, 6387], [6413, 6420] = 0.02 mag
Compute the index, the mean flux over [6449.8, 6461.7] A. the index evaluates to 39.4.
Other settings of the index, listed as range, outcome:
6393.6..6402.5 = 38.5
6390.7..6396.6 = 38.8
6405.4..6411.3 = 37.9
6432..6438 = 39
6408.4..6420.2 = 38.3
